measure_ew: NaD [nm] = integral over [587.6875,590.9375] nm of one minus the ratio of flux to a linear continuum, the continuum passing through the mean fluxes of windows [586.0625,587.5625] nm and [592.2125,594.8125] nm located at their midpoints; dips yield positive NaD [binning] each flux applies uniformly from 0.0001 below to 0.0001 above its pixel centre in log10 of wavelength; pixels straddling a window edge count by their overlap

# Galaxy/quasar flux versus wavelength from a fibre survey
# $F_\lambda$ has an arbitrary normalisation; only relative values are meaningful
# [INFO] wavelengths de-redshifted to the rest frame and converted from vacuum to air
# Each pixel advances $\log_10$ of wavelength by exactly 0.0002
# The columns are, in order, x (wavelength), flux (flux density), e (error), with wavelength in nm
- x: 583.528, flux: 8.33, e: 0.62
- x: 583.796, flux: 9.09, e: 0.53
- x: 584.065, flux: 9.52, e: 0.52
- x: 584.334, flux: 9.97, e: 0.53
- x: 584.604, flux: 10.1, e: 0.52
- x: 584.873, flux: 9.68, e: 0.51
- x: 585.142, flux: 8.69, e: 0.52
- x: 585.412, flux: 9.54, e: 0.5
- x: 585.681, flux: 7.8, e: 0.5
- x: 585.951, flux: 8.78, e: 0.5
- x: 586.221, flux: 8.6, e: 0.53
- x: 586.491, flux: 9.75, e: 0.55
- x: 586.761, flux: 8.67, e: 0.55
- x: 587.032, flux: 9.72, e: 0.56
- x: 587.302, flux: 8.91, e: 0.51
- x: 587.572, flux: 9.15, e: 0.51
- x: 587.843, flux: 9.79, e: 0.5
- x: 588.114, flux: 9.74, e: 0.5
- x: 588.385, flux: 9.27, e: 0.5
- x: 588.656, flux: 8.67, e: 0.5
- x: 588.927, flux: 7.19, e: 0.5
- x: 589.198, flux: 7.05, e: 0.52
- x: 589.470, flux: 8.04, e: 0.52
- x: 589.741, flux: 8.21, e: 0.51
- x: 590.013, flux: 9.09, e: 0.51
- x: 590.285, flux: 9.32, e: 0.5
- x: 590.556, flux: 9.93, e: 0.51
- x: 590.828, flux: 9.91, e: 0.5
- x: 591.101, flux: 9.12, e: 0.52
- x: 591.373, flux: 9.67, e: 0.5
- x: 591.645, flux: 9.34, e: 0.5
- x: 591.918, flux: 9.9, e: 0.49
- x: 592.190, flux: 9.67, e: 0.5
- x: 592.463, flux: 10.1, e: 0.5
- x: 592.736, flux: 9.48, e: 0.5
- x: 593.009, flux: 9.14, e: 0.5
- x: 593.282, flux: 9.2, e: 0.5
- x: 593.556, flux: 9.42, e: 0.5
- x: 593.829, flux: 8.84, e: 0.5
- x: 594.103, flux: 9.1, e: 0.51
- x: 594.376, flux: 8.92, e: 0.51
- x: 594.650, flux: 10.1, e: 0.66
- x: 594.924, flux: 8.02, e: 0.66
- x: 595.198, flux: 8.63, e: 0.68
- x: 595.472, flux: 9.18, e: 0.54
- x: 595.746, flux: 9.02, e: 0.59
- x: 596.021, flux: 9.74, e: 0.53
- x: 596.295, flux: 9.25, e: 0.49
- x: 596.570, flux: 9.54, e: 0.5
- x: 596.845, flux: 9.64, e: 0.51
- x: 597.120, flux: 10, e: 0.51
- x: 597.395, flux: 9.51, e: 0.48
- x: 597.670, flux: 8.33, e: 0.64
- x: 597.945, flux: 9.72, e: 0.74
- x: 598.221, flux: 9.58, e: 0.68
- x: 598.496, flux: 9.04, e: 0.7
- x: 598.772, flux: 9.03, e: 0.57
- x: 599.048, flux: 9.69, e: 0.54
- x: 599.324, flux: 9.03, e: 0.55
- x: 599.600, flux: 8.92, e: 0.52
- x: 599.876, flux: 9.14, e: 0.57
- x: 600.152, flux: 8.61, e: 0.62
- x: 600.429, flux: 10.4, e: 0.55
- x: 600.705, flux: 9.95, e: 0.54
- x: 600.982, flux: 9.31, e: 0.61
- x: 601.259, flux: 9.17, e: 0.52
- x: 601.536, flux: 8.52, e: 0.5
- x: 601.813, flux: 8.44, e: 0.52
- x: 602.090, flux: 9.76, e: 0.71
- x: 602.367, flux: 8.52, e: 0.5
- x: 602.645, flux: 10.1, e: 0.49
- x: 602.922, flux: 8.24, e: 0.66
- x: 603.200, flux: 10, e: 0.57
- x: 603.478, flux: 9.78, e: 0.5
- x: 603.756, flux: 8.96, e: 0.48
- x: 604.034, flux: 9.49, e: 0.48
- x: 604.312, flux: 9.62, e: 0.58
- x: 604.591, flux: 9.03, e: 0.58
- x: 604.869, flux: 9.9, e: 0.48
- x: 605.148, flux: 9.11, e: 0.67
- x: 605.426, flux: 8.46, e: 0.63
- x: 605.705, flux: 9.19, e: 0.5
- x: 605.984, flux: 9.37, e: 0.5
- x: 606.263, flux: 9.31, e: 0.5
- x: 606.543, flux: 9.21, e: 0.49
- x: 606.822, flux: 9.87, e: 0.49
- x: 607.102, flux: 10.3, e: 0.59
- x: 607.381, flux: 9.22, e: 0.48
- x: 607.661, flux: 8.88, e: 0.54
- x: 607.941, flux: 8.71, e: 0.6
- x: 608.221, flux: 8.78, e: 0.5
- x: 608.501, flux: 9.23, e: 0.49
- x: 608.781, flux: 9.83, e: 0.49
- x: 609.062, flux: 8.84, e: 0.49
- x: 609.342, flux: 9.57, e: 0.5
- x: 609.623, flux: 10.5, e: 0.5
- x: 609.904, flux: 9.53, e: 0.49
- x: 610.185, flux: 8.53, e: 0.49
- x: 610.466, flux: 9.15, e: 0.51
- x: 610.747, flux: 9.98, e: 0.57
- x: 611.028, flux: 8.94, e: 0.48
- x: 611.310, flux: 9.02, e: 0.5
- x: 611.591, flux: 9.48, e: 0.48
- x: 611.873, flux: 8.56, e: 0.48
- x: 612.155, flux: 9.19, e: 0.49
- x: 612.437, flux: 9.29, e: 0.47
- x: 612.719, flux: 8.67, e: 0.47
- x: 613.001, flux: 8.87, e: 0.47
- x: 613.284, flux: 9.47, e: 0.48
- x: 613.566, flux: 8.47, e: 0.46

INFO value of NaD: 0.13 nm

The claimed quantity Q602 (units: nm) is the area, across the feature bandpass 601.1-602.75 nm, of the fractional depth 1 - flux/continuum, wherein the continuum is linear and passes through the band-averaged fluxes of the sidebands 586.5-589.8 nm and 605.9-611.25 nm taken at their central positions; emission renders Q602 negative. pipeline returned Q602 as 0.02 nm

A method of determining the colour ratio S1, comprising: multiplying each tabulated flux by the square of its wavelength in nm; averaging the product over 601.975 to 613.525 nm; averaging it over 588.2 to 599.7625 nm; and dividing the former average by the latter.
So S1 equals 1.06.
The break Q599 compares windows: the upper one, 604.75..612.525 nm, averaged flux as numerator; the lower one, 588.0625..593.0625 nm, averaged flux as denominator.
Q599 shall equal 1.0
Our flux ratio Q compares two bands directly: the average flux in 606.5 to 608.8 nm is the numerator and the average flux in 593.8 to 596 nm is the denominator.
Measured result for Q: 1.03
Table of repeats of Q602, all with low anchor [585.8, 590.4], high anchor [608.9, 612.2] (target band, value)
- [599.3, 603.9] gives -0.070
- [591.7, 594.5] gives -0.145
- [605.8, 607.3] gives -0.063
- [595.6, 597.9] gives -0.102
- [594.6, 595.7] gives 0.008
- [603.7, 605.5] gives -0.021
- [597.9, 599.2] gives -0.051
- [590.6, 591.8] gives -0.091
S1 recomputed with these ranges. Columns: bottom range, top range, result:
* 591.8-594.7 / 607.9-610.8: 1.05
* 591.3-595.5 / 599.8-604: 1.03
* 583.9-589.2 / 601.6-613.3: 1.09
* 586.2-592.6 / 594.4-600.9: 1.05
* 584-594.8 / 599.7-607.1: 1.06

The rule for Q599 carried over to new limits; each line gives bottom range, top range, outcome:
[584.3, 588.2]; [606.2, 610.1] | 1.02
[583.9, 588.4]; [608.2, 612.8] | 1.00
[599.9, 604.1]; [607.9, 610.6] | 1.00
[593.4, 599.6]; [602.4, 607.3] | 1.02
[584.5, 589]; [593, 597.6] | 1.02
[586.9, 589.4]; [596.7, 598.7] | 1.07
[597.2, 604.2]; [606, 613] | 1.00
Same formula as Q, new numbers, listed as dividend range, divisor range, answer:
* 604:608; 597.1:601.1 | 1.00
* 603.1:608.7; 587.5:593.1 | 1.02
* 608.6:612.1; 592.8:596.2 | 1.02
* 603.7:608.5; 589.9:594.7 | 0.98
